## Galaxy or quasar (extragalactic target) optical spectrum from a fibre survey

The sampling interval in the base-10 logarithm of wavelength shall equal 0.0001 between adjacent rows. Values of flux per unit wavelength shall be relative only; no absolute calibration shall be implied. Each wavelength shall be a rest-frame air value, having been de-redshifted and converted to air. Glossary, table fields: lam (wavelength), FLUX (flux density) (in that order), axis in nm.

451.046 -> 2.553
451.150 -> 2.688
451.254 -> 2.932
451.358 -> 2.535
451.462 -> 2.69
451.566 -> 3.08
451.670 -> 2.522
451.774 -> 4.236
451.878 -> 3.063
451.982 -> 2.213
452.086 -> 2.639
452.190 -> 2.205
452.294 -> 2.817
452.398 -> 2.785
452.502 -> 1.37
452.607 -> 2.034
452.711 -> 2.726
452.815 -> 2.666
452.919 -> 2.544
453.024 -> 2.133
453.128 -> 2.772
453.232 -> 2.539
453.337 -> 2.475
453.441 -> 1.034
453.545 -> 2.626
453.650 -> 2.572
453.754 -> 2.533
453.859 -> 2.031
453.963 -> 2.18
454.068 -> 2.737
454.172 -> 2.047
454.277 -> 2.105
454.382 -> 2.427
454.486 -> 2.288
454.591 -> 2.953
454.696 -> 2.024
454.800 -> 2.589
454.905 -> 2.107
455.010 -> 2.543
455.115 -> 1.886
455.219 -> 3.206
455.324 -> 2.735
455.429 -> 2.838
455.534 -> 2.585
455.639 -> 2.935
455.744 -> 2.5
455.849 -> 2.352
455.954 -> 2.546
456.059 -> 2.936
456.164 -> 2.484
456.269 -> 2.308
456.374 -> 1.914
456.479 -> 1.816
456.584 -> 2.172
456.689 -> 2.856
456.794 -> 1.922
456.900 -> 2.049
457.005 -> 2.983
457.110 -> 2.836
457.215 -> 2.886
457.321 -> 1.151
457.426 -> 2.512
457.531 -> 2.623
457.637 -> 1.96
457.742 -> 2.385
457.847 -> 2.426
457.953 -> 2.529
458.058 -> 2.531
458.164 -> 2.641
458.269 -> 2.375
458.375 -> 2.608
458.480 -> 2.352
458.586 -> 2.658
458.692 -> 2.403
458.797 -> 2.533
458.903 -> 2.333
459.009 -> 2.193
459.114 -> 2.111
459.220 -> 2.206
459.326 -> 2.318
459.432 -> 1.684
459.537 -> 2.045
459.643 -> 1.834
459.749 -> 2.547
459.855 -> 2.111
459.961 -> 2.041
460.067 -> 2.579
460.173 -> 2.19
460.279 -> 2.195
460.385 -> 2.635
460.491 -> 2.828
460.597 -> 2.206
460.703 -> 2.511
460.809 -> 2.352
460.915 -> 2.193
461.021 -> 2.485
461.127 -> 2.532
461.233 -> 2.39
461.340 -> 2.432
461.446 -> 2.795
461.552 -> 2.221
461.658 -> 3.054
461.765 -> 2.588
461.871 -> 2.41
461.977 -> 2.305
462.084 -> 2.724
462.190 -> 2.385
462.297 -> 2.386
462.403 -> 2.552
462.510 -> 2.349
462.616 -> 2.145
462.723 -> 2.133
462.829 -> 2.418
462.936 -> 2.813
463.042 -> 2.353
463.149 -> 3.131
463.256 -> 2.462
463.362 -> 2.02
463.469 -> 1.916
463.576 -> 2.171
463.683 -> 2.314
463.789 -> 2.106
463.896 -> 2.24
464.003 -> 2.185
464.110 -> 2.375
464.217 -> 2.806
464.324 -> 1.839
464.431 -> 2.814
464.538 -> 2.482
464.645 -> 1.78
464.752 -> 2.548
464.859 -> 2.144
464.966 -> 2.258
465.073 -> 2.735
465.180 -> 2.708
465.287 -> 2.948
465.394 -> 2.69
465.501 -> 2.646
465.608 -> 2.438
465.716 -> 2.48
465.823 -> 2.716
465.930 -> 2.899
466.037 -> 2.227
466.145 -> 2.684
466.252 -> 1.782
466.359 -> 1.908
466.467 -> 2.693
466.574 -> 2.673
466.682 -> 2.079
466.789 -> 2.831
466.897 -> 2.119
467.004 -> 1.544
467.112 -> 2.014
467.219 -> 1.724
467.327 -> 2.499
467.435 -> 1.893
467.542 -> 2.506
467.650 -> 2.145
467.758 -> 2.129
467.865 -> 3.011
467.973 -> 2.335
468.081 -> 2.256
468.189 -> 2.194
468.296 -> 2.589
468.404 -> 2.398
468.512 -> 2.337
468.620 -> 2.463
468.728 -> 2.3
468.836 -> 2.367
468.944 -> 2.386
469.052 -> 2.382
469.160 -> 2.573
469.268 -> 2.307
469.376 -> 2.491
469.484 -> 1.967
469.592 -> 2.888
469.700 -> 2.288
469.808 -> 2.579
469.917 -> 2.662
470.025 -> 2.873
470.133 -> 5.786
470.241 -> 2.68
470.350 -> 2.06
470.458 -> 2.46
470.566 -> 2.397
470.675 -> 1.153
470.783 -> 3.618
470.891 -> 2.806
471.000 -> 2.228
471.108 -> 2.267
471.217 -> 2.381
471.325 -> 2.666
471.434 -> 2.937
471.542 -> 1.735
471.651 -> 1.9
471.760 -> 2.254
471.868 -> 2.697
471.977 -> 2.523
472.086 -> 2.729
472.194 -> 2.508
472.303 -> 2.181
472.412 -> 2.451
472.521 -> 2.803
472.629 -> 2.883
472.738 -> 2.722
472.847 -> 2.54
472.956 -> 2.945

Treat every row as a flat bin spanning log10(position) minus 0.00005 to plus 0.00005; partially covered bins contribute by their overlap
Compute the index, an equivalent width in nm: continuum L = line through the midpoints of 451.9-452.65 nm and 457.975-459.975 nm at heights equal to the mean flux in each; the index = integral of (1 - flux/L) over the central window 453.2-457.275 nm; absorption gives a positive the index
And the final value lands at -0.19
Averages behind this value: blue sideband 2.33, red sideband 2.3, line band 2.42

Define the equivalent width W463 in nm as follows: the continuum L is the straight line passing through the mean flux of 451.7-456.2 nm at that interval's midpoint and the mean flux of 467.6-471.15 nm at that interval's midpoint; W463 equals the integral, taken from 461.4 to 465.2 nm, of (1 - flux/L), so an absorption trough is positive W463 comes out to 0.16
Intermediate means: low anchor 2.49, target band 2.4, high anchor 2.53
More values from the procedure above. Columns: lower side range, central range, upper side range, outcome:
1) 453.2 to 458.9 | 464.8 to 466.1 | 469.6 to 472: -0.02 nm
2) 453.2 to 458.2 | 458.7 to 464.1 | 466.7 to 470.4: 0.16 nm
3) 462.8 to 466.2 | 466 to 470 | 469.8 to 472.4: 0.29 nm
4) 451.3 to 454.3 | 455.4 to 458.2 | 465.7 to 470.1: 0.03 nm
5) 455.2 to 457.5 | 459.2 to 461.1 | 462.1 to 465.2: 0.11 nm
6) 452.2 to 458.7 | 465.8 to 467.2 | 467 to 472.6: 0.09 nm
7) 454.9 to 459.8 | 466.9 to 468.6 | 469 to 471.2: 0.22 nm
